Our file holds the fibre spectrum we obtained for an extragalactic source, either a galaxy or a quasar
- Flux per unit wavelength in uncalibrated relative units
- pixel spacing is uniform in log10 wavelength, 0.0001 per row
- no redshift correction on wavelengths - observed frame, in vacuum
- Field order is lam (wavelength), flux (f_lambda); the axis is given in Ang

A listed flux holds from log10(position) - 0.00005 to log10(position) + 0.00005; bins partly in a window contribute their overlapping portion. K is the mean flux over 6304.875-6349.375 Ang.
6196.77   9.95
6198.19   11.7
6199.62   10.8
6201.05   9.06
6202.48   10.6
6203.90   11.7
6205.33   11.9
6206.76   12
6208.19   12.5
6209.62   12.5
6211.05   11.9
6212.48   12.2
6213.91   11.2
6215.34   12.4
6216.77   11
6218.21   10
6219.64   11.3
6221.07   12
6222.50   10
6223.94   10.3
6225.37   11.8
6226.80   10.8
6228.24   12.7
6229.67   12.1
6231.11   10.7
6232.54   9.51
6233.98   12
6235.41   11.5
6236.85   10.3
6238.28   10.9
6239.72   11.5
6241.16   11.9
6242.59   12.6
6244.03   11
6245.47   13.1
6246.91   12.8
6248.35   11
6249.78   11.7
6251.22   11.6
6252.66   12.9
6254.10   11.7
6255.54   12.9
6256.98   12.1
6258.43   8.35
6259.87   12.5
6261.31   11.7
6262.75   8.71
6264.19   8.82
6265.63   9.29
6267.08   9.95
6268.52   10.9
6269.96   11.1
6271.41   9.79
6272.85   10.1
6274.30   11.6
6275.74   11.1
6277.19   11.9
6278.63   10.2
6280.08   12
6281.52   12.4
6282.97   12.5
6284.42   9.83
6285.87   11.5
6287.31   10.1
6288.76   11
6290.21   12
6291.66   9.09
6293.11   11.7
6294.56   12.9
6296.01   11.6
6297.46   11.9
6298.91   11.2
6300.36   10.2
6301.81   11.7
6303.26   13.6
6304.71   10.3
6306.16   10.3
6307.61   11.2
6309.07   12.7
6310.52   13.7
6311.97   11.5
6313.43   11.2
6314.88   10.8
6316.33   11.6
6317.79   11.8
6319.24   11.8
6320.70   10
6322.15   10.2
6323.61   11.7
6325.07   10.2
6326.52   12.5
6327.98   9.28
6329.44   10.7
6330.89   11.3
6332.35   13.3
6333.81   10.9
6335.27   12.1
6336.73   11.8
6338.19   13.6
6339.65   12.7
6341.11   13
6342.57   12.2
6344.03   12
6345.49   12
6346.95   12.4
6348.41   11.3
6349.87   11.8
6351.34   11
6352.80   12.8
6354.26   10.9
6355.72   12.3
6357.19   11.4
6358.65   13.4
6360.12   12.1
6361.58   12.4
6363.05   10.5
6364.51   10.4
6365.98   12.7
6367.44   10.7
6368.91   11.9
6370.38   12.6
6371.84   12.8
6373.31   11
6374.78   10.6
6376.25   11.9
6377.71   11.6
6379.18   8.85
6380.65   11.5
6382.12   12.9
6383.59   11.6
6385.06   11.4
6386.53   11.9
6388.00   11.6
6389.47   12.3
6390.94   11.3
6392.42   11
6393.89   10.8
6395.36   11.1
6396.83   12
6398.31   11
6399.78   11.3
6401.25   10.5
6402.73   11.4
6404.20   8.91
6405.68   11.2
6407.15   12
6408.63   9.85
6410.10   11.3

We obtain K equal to 11.6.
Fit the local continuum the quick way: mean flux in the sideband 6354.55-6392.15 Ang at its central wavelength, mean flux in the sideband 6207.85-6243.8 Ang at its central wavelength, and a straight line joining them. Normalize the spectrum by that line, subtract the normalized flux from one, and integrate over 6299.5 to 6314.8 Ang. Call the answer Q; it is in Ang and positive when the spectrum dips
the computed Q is -0.08 Ang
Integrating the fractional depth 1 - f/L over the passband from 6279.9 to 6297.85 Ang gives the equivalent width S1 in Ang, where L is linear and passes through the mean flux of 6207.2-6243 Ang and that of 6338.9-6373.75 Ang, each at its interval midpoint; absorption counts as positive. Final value 0.4 Ang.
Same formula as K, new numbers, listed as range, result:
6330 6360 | 12.1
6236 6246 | 11.6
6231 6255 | 11.6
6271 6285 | 11.2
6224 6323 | 11.3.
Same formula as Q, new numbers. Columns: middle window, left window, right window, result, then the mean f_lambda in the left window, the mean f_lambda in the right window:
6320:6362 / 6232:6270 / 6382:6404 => -1.7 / 11.2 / 11.4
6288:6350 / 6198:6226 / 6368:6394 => -0.7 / 11.3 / 11.5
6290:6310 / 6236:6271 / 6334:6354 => 0.4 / 11.2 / 12.1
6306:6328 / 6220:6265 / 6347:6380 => 0.3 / 11.3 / 11.6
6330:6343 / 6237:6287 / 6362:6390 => -1.0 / 11.2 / 11.5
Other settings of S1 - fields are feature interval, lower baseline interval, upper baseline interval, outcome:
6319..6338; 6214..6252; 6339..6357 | 1.0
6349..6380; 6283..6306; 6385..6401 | -0.7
